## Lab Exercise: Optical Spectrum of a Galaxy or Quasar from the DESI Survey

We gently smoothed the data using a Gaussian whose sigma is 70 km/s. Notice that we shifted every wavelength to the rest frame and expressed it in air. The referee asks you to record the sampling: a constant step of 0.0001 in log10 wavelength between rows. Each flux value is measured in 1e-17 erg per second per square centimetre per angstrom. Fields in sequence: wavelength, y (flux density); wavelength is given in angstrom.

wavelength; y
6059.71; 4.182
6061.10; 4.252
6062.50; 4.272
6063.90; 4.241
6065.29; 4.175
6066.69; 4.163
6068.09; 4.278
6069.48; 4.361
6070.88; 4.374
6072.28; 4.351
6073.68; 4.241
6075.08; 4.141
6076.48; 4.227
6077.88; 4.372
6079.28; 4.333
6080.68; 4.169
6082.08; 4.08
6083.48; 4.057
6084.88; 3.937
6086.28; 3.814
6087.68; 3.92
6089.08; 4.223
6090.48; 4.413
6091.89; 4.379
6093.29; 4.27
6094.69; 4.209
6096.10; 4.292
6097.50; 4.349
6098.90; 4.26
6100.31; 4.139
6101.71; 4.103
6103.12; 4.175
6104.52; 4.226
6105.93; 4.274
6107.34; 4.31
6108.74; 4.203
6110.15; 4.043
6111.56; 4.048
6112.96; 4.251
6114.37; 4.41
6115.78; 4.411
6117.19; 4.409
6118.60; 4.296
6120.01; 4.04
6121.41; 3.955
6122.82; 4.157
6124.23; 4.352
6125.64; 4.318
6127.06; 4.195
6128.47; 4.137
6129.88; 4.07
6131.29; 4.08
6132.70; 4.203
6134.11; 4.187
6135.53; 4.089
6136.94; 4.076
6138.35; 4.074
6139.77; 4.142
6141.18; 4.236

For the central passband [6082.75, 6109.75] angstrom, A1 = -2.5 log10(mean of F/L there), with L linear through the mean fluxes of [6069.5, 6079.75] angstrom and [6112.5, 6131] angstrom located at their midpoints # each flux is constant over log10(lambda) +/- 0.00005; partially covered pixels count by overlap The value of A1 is 0.02 mag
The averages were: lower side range 4.29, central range 4.19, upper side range 4.23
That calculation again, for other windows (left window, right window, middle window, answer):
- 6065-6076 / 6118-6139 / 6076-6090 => 0.03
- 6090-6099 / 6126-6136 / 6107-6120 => -0.01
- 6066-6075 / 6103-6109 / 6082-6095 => 0.03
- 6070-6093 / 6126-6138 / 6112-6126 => -0.03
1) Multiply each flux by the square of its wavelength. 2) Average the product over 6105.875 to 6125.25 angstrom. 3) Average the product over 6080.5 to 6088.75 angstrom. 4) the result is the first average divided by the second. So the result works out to 1.1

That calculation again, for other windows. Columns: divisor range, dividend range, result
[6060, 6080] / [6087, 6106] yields 1.00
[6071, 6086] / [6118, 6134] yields 1.01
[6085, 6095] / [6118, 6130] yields 1.01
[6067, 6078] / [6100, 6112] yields 0.98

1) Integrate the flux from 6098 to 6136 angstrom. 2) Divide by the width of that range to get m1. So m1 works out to 4.2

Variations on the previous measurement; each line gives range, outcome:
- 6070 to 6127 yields 4.21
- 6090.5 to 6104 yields 4.25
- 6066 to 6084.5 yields 4.24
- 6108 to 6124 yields 4.21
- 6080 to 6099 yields 4.17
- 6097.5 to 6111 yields 4.2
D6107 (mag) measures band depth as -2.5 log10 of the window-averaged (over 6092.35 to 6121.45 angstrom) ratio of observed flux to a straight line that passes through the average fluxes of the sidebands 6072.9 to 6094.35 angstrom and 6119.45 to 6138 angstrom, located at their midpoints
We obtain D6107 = -0.02 mag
